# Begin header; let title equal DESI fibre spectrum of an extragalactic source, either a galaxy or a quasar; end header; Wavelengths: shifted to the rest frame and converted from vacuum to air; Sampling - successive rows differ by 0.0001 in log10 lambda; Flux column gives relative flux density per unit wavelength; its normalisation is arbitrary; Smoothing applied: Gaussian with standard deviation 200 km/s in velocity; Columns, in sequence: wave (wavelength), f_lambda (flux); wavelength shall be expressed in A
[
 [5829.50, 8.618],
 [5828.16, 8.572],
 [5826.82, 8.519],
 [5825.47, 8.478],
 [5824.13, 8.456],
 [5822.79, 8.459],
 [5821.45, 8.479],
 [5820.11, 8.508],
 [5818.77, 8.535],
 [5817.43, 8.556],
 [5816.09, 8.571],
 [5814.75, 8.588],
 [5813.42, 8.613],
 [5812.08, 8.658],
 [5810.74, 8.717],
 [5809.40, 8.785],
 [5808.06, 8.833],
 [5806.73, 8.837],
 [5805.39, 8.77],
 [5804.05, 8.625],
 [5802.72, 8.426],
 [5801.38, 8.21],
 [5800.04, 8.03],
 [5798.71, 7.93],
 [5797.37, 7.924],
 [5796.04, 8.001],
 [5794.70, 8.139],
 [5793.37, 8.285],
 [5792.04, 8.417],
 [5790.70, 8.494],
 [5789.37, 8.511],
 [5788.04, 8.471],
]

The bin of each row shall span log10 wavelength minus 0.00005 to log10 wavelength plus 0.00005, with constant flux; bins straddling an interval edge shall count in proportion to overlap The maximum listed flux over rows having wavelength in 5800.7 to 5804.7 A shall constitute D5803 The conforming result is 8.625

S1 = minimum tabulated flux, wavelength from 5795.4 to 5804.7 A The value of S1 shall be 7.924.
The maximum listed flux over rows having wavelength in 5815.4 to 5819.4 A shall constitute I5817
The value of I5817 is 8.571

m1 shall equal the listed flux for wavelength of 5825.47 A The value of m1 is 8.478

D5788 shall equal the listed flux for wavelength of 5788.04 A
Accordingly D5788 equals 8.471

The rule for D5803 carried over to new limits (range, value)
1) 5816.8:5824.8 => 8.556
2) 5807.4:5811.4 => 8.833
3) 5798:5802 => 8.21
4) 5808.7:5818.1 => 8.785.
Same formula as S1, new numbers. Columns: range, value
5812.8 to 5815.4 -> 8.588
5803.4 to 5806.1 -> 8.625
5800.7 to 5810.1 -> 8.21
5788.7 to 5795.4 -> 8.139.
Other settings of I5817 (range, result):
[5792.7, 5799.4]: 8.285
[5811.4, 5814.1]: 8.658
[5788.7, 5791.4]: 8.511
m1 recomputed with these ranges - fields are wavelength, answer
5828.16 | 8.572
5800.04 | 8.03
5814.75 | 8.588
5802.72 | 8.426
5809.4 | 8.785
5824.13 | 8.456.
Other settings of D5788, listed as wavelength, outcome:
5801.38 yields 8.21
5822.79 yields 8.459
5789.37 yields 8.511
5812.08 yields 8.658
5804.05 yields 8.625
